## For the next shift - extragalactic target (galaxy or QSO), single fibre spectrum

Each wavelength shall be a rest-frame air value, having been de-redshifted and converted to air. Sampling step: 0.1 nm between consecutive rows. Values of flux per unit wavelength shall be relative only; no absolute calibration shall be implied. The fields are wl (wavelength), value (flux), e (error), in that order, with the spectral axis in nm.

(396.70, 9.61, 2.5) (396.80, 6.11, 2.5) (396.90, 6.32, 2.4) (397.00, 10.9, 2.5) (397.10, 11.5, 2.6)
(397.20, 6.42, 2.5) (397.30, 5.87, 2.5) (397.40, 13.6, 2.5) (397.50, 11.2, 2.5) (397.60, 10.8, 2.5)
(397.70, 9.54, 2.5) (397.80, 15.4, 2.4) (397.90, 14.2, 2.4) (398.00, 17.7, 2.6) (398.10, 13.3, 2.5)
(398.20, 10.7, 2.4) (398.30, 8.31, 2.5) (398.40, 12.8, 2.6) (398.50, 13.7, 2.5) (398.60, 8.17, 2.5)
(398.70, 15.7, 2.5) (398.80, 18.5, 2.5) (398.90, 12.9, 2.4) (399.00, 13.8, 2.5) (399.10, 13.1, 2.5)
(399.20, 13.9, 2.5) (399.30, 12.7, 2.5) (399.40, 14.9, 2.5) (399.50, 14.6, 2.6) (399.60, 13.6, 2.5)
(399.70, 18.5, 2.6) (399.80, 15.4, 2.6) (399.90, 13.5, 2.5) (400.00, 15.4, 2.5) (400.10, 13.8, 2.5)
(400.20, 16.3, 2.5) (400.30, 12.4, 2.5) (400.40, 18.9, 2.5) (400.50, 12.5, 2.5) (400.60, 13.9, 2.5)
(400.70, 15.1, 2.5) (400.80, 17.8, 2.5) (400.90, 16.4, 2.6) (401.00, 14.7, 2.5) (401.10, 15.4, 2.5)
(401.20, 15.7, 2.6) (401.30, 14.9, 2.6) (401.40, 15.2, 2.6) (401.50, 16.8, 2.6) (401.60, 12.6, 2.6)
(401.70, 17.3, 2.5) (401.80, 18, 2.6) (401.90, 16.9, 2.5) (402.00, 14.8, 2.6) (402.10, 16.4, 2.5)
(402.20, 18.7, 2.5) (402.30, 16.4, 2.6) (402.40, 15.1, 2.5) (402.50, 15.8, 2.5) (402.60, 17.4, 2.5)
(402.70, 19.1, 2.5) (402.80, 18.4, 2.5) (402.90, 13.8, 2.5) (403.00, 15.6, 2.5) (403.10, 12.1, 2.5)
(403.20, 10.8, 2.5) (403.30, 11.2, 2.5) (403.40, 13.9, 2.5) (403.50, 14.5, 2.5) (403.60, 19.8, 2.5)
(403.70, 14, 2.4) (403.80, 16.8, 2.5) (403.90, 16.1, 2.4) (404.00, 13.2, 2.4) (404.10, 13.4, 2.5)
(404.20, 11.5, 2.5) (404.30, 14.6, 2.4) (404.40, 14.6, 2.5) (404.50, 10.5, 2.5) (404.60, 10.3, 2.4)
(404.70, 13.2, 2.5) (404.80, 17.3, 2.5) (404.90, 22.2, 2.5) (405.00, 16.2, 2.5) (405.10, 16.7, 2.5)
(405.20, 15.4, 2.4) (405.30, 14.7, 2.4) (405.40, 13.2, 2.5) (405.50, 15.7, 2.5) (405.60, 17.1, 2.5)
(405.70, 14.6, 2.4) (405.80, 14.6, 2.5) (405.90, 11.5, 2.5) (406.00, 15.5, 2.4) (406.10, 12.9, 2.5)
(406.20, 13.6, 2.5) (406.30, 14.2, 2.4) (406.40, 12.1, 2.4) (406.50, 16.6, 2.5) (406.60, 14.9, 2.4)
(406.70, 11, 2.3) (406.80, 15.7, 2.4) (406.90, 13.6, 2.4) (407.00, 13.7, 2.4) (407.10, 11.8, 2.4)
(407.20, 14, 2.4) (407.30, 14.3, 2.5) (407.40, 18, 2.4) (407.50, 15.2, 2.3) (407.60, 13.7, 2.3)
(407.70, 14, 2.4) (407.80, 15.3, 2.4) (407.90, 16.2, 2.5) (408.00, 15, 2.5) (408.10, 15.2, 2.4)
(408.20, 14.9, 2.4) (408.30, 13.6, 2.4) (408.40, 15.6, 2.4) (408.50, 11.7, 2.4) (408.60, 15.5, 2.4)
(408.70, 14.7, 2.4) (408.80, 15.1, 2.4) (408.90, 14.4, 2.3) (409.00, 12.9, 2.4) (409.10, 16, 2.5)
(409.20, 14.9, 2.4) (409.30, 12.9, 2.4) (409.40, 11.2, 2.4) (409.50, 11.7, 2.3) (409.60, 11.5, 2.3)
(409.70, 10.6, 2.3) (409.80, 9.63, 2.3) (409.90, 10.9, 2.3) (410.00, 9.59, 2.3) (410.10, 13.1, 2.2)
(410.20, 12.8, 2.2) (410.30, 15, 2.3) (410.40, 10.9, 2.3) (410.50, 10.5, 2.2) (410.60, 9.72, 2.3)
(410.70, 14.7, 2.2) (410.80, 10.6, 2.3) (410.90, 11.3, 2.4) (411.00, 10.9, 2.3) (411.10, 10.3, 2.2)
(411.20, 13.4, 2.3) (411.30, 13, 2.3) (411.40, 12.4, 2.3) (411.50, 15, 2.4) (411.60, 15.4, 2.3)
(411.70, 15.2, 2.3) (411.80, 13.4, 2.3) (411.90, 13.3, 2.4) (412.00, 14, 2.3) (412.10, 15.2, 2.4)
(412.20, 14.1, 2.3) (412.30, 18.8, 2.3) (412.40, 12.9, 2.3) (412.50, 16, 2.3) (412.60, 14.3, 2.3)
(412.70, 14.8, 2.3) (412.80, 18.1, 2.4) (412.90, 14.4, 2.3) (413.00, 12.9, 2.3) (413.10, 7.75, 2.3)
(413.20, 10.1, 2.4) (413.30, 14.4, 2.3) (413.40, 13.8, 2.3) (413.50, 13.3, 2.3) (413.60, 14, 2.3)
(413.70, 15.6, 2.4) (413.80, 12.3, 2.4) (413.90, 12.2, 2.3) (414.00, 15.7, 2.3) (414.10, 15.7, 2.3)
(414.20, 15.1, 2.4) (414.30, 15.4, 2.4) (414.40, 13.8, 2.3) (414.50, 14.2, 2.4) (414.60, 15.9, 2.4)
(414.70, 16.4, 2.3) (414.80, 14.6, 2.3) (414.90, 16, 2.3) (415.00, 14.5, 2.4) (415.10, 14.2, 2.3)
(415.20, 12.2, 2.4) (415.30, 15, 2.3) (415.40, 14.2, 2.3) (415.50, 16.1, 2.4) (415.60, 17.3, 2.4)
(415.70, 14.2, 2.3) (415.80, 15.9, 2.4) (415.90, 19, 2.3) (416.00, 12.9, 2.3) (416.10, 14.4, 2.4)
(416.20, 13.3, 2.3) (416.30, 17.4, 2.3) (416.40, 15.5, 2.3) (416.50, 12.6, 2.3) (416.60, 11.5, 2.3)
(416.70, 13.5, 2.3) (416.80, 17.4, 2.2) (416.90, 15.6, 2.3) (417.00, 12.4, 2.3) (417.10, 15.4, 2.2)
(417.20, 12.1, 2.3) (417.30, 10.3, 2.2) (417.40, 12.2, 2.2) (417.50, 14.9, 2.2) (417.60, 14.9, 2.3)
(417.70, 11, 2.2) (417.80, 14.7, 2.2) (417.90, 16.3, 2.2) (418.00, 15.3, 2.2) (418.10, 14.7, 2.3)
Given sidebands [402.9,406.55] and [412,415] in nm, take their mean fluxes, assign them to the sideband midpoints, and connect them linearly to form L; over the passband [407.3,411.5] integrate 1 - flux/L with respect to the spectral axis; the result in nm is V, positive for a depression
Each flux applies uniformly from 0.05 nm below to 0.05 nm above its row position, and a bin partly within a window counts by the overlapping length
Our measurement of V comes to 0.36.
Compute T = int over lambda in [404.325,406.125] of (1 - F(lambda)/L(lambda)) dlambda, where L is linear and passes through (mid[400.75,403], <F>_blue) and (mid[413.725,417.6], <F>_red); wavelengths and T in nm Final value 0.11 nm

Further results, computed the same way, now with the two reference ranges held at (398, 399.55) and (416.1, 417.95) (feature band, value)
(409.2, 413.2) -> 0.256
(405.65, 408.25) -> -0.139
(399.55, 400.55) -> -0.127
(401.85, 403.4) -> -0.234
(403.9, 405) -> -0.063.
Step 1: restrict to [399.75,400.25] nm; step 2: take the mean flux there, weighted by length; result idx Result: 14.9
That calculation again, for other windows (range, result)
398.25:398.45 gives 10.6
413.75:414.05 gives 13.4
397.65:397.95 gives 13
